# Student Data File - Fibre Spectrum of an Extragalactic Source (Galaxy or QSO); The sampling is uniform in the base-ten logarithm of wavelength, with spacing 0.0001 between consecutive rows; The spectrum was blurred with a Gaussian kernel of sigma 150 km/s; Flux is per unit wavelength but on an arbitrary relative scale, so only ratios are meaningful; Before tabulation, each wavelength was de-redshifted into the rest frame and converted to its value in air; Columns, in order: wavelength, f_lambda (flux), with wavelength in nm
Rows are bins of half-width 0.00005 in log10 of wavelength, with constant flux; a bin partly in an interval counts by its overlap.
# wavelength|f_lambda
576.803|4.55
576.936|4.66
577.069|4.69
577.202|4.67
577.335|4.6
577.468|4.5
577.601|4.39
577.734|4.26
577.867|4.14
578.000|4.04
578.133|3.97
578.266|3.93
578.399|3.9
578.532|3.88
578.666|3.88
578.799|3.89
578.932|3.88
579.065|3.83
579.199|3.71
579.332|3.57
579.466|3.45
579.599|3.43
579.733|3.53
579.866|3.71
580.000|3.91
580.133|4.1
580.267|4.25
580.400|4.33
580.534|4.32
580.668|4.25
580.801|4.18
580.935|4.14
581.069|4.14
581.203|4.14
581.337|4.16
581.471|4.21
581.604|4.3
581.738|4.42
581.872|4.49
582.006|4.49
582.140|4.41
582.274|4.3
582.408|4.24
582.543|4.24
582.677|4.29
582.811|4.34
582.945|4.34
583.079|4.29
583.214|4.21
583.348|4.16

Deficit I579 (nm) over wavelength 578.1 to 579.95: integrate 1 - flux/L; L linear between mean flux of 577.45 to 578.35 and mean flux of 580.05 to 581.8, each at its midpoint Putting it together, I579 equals 0.190 nm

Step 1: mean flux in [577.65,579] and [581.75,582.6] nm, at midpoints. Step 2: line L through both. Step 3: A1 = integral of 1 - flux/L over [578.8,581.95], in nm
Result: 0.13 nm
